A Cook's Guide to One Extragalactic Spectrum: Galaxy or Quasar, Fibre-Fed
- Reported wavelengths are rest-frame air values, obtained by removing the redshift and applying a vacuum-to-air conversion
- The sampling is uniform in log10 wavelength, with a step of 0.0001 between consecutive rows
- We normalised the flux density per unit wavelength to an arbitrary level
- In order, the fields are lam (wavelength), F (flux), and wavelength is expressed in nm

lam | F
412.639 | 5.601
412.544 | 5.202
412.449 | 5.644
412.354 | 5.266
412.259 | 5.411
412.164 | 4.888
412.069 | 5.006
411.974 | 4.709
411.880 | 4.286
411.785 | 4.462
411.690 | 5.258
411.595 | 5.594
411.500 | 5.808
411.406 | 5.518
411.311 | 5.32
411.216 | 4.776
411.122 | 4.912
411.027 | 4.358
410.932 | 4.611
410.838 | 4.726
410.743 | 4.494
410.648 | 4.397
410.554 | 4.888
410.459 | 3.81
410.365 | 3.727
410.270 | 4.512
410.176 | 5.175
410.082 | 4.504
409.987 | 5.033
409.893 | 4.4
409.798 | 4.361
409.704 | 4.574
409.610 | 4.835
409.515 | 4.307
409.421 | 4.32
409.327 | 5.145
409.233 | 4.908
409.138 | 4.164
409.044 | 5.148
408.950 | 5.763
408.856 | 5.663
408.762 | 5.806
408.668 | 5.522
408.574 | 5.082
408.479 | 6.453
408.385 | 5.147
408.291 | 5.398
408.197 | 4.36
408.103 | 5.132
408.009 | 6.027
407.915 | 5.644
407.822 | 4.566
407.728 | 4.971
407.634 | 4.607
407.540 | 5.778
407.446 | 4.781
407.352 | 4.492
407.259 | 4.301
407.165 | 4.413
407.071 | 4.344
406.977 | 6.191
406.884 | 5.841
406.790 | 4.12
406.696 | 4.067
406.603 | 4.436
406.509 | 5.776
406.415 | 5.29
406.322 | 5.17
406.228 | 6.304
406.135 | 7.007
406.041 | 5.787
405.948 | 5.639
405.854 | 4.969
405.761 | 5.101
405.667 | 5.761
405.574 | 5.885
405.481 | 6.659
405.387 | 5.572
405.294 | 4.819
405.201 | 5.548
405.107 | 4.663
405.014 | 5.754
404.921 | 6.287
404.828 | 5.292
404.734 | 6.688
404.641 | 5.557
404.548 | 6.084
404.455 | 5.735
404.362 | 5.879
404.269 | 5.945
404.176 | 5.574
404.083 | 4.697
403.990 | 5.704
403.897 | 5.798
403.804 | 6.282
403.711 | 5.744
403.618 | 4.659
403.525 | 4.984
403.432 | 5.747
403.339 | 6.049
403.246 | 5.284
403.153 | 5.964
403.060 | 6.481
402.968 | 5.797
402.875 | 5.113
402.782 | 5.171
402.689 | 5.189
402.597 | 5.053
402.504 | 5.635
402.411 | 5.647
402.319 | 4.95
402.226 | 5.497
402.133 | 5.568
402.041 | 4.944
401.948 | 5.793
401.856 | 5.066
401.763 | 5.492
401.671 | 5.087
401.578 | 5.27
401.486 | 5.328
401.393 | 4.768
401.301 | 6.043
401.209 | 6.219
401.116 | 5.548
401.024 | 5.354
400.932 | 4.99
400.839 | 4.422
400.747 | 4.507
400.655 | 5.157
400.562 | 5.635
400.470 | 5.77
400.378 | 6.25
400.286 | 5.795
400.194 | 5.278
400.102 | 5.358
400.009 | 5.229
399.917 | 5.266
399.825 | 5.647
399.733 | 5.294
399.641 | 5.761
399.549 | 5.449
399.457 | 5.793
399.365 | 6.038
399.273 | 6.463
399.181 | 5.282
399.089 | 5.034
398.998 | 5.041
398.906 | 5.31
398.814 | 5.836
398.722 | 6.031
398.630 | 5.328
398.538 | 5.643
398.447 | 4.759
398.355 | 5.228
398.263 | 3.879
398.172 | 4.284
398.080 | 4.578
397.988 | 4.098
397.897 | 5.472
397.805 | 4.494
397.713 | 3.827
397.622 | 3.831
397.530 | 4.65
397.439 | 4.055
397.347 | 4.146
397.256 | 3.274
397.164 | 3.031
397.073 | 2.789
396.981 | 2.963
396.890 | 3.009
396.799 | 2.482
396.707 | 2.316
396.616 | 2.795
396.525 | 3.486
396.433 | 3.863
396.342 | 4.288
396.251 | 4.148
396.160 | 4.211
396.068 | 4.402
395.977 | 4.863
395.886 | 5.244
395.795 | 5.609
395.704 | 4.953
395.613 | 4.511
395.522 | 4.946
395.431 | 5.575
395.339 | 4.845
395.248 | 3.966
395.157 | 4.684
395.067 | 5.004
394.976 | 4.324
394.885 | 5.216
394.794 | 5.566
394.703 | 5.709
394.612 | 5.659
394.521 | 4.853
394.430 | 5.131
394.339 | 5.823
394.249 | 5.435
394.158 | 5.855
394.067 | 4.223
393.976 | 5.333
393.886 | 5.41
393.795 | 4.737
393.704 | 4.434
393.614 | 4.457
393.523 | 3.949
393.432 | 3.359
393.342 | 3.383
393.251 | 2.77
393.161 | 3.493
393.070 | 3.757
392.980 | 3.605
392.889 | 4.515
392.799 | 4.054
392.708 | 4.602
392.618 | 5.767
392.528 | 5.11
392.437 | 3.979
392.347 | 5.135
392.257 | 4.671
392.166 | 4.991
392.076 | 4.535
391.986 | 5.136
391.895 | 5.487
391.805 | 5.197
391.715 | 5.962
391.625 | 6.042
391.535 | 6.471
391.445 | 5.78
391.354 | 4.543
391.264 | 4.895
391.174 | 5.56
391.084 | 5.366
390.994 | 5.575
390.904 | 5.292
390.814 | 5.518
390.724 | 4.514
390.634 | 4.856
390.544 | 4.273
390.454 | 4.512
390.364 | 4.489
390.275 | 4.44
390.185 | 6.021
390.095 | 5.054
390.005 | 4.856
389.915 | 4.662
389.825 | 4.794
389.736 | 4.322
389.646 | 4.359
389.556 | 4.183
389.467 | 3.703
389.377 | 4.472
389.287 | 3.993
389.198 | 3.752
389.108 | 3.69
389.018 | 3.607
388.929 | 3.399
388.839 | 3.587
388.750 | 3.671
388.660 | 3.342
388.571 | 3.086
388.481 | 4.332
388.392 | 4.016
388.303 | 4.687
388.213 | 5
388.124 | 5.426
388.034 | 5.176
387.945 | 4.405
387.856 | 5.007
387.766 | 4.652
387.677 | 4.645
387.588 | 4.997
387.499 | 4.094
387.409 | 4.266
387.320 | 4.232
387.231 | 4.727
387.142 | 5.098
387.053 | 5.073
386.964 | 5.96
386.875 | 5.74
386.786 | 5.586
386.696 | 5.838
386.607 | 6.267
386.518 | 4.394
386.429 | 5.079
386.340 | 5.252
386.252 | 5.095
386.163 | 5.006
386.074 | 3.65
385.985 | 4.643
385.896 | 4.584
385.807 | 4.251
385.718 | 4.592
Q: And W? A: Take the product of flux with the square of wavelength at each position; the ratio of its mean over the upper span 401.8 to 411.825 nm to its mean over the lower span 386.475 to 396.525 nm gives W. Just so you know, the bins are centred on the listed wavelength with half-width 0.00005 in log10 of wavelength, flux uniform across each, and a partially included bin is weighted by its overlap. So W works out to 1.2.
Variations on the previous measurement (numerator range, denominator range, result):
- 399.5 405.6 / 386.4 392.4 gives 1.23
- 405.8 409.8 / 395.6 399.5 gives 1.21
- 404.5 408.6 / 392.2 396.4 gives 1.22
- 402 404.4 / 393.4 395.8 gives 1.16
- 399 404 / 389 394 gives 1.23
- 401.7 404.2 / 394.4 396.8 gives 1.24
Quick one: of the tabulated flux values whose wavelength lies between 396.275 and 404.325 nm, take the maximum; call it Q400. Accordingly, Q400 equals 6.481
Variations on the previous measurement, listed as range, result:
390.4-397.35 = 6.471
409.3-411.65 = 5.808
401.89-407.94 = 7.007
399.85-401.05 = 6.25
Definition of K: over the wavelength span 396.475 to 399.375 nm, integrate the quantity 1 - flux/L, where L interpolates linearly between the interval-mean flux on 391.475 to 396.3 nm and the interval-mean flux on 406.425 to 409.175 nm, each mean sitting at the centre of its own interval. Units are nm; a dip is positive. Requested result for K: 0.34 nm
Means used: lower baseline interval 4.82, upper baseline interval 5.11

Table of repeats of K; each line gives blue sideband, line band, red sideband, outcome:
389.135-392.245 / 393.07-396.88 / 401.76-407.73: 0.435 nm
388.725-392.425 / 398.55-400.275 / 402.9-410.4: -0.161 nm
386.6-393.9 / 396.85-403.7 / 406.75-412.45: -0.439 nm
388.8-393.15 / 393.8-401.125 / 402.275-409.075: 0.323 nm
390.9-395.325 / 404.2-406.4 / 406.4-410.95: -0.380 nm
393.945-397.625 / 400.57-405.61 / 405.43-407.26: -0.414 nm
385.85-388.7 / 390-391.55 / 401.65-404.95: -0.040 nm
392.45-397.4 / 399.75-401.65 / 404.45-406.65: -0.120 nm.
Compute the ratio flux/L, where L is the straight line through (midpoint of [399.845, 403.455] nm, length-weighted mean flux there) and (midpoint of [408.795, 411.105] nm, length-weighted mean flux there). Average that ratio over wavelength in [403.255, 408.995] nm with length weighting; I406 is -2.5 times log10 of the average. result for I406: -0.09 mag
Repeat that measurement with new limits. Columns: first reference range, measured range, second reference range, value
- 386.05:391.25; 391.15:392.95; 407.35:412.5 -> -0.09 mag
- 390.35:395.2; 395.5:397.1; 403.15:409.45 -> 0.26 mag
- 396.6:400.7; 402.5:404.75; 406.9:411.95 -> -0.16 mag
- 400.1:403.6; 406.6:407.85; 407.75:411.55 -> 0.06 mag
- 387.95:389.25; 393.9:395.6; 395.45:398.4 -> -0.25 mag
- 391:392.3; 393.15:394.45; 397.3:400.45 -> 0.16 mag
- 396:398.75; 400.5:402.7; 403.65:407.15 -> -0.10 mag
